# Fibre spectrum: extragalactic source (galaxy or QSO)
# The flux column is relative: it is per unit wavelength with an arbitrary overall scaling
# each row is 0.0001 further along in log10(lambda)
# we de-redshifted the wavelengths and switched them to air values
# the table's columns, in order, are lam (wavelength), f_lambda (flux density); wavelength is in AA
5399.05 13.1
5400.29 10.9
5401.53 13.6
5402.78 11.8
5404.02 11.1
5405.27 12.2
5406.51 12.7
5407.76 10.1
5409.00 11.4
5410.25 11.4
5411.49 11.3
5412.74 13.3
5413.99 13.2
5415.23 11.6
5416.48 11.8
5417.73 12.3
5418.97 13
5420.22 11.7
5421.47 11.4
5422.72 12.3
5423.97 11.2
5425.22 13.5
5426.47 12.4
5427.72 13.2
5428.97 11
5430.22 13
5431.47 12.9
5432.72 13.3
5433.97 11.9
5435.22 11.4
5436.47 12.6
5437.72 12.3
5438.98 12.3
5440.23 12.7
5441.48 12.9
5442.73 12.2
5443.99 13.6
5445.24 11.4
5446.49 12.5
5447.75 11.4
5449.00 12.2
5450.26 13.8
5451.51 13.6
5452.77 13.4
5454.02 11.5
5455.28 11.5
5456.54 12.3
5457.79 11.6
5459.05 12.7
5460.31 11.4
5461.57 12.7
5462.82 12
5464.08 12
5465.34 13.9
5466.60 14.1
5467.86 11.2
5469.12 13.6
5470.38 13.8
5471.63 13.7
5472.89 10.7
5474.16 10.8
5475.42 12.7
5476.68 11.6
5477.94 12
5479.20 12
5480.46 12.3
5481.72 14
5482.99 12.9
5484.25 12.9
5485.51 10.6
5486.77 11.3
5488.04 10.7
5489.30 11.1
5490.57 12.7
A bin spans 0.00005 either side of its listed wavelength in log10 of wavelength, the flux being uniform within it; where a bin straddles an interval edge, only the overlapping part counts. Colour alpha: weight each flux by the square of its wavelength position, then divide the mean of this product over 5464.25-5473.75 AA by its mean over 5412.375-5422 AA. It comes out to 1.1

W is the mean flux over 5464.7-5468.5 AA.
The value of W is 13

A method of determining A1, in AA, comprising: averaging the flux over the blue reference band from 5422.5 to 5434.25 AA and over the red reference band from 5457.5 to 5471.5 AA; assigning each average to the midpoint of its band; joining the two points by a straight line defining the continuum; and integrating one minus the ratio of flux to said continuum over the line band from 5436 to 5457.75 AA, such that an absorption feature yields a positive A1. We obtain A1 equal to 0.2 AA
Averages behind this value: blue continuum 12.5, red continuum 12.7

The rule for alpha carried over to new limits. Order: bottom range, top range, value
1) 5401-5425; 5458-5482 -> 1.06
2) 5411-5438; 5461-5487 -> 1.03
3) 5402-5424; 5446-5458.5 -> 1.05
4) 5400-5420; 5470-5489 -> 1.03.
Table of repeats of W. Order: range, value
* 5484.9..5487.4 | 11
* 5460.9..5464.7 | 12.2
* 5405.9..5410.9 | 11.4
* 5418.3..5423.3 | 12.1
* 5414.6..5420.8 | 12.1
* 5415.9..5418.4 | 12.1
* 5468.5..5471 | 13.7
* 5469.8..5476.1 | 12.3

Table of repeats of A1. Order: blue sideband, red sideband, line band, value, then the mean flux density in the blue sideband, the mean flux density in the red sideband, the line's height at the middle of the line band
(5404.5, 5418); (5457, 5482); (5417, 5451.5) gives -0.83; 11.9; 12.4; 12.1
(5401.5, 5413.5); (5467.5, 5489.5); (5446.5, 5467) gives -0.77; 11.8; 12.1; 12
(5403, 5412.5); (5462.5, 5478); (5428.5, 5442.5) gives -0.51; 11.5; 12.5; 12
